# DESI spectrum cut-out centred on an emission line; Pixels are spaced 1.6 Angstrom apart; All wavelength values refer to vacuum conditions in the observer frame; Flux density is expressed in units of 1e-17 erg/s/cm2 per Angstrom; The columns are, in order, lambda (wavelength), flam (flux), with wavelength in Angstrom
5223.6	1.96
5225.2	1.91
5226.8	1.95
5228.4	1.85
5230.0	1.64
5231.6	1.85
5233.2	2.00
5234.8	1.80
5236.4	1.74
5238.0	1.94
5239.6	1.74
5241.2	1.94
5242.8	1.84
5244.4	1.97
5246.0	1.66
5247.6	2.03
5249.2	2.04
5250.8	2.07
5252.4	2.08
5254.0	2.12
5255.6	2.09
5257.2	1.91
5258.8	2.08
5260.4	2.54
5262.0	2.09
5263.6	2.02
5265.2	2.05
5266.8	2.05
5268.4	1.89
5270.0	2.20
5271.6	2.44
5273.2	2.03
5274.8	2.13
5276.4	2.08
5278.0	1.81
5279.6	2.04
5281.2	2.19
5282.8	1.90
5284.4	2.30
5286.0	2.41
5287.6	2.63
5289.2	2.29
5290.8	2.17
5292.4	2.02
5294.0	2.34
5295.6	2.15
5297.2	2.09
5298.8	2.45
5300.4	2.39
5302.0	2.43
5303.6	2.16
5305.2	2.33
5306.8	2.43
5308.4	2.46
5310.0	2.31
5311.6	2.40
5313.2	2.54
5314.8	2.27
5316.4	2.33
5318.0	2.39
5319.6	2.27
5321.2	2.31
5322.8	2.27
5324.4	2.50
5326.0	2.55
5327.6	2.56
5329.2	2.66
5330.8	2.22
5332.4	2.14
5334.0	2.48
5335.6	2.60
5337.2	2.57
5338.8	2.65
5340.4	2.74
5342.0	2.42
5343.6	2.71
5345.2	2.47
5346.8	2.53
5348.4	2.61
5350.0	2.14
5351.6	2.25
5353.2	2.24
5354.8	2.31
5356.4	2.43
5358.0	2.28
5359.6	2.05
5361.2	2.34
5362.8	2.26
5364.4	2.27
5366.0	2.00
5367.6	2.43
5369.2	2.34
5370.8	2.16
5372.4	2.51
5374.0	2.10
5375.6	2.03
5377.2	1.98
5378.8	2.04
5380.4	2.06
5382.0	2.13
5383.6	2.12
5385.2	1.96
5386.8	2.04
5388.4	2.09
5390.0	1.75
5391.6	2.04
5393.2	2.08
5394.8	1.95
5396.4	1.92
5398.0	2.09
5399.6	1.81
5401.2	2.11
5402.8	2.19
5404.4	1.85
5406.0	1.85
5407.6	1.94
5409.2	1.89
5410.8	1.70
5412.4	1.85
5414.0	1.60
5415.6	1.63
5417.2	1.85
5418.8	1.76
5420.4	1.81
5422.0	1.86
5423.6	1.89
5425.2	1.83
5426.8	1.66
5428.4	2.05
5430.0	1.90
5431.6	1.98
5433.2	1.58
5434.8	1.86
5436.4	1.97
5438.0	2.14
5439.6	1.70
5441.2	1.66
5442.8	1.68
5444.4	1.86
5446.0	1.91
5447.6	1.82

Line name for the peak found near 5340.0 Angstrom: C III]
